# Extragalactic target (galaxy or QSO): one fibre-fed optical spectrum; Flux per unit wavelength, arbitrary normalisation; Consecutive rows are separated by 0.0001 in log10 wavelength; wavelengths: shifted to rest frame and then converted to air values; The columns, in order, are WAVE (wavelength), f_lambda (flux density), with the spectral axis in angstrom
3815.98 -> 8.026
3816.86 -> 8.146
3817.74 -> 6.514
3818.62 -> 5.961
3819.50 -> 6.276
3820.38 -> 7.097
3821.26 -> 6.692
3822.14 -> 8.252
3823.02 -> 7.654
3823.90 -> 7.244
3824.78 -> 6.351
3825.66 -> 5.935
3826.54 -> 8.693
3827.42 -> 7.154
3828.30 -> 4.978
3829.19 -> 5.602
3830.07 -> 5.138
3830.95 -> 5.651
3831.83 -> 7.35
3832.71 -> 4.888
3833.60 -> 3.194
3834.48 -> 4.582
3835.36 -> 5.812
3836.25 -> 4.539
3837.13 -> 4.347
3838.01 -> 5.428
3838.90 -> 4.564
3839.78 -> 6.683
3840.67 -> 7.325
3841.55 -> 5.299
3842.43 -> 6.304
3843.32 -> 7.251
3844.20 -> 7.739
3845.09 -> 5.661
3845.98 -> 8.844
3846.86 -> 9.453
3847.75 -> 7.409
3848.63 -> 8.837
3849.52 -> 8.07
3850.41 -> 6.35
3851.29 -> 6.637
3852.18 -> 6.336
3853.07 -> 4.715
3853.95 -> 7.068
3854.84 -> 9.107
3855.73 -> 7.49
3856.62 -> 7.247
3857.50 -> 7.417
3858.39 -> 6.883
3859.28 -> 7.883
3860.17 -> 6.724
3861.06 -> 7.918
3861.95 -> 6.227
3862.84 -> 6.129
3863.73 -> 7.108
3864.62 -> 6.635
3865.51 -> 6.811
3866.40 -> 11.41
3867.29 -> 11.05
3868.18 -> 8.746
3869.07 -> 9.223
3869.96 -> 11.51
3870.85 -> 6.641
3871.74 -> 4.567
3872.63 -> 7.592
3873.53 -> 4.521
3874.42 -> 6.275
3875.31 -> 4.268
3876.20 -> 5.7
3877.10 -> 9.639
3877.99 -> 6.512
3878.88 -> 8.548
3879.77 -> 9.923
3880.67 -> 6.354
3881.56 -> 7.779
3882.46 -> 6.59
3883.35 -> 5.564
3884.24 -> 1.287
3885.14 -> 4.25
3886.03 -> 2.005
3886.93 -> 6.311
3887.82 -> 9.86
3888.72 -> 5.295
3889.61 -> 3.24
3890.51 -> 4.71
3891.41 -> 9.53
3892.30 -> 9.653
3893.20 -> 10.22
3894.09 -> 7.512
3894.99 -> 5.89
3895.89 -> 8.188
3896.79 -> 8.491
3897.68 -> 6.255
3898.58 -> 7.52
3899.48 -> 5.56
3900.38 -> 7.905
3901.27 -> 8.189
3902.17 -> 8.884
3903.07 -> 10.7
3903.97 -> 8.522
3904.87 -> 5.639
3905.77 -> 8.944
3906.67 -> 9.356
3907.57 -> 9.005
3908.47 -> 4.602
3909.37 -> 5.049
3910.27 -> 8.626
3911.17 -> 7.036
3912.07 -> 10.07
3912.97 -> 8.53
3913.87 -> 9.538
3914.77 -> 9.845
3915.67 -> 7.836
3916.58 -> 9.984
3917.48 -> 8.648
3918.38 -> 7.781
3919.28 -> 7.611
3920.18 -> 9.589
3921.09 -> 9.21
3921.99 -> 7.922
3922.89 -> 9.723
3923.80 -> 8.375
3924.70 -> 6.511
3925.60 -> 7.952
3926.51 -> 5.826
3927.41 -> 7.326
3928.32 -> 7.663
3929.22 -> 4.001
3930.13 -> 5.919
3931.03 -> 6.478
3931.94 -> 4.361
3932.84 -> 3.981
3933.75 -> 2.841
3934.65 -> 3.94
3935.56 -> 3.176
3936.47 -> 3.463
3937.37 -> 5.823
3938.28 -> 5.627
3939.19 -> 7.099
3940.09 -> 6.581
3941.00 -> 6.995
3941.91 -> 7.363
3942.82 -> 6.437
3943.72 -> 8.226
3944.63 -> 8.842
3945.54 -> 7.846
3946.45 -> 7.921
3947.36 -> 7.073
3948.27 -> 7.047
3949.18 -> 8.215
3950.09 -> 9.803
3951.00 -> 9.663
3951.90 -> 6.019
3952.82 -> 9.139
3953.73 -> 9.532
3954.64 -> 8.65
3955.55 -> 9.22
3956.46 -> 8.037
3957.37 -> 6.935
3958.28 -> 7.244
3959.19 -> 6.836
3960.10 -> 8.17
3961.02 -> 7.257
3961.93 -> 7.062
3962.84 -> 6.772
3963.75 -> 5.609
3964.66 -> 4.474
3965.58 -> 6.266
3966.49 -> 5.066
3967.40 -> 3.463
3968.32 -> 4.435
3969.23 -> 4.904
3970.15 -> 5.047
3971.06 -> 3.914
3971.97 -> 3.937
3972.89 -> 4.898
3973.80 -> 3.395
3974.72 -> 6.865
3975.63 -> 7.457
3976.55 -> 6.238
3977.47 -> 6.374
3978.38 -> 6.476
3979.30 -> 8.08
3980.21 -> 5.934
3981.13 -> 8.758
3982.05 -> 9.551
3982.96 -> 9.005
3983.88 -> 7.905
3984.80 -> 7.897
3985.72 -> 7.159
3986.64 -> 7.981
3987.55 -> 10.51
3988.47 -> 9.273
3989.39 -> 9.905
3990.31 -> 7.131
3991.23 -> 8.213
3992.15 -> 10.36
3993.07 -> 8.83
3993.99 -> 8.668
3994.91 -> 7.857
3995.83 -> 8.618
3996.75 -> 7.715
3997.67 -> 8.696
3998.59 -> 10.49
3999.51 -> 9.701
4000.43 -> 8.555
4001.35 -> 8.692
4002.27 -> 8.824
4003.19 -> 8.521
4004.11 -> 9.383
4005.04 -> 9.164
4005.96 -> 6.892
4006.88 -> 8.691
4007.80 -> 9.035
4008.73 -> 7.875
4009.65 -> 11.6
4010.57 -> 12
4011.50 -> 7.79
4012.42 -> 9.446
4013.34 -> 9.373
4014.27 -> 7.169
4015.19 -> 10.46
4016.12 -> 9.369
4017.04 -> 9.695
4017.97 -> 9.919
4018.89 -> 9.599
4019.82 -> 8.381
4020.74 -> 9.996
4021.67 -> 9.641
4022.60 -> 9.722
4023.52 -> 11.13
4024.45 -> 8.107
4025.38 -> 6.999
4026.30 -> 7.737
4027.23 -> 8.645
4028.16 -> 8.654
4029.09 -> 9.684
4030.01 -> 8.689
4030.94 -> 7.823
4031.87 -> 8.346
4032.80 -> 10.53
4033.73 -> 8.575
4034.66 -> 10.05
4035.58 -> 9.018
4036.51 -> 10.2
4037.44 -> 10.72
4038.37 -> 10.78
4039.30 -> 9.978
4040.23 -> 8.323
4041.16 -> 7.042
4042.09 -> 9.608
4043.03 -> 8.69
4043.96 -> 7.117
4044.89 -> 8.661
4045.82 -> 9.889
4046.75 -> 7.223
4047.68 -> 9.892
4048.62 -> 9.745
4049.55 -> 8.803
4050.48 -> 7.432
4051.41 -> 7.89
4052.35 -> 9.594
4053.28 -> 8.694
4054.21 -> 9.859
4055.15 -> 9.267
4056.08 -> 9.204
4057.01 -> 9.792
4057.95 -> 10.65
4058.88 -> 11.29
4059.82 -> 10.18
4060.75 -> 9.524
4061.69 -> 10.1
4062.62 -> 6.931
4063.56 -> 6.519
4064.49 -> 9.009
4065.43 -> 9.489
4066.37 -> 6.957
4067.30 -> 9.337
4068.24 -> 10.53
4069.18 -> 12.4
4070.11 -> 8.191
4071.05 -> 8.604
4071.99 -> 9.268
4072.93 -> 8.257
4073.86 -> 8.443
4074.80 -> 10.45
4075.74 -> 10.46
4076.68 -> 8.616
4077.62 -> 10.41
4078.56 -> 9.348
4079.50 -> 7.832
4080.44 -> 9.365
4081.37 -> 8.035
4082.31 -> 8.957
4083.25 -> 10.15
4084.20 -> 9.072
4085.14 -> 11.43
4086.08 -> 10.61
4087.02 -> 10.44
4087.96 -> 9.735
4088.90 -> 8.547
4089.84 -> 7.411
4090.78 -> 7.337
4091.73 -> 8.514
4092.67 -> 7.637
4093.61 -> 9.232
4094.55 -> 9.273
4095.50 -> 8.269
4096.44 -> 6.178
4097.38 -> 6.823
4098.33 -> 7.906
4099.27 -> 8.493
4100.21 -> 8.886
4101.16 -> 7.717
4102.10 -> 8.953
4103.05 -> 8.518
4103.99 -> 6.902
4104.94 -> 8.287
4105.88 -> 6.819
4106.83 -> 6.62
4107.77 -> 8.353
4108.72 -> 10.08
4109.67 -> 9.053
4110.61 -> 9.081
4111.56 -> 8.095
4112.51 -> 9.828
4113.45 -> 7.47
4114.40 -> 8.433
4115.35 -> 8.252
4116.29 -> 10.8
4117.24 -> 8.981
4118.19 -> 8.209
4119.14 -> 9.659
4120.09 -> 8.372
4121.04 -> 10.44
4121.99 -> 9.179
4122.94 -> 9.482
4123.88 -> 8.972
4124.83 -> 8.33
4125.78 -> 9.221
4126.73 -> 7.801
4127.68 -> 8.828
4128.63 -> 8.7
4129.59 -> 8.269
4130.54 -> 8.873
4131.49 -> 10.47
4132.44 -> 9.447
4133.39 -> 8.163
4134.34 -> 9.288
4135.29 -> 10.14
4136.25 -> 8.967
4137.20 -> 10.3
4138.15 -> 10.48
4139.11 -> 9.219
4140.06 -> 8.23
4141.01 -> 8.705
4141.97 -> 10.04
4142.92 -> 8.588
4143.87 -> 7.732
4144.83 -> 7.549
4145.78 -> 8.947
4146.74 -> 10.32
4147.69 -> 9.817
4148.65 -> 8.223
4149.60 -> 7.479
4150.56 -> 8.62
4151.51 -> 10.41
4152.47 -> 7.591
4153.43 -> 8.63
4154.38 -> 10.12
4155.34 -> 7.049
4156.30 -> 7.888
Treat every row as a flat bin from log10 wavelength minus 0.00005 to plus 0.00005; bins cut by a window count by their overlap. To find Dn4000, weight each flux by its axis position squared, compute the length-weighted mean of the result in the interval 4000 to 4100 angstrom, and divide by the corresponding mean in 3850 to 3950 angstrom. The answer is 1.4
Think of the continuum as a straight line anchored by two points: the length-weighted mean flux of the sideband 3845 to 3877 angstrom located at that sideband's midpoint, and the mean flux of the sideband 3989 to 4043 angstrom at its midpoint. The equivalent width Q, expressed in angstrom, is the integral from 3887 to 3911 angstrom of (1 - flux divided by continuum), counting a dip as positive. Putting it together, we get 0.7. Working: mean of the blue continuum 7.39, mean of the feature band 7.56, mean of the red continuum 9.08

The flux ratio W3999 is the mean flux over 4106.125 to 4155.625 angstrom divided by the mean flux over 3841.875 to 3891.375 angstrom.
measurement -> 1.28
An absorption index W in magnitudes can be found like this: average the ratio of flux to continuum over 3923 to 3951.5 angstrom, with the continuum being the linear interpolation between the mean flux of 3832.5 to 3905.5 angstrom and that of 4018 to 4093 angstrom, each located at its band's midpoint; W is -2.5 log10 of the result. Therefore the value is 0.18 mag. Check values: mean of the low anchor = 6.95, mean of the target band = 6.57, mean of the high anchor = 9.13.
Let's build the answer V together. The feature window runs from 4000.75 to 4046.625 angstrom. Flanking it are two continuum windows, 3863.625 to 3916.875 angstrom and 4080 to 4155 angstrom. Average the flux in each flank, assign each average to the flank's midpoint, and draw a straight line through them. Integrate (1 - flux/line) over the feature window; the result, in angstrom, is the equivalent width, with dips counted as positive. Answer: -4.7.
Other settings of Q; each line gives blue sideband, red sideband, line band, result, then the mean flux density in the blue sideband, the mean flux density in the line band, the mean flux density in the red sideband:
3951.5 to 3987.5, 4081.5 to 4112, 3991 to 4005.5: -3.53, 6.76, 8.9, 8.54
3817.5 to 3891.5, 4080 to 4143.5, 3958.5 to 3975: 4.63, 6.68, 5.47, 8.82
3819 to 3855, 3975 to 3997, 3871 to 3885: 1.29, 6.48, 6.3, 8.16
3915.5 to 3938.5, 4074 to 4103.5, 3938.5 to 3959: -2.88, 6.59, 7.87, 8.85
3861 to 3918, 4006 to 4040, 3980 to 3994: 0.28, 7.44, 8.61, 9.28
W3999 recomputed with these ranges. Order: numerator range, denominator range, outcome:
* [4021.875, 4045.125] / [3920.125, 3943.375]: 1.44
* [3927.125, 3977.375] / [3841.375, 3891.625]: 0.91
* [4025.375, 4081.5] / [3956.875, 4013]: 1.19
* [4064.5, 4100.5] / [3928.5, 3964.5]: 1.32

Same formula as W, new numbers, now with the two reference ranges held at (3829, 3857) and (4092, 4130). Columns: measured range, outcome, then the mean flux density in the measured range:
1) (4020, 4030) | -0.15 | 9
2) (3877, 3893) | 0.04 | 6.49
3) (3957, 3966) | 0.11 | 6.66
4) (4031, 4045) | -0.15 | 9.15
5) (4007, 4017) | -0.21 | 9.4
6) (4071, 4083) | -0.11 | 9.12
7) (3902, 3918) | -0.20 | 8.37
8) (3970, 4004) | -0.04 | 7.81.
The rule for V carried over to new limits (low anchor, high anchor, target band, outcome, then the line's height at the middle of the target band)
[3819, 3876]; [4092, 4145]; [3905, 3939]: 1.2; 7.34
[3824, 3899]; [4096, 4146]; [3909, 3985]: 4.5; 7.42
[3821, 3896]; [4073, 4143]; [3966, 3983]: 4.1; 7.76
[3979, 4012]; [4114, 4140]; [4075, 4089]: -0.9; 9.01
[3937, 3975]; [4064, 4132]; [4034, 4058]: -3.1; 8.08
